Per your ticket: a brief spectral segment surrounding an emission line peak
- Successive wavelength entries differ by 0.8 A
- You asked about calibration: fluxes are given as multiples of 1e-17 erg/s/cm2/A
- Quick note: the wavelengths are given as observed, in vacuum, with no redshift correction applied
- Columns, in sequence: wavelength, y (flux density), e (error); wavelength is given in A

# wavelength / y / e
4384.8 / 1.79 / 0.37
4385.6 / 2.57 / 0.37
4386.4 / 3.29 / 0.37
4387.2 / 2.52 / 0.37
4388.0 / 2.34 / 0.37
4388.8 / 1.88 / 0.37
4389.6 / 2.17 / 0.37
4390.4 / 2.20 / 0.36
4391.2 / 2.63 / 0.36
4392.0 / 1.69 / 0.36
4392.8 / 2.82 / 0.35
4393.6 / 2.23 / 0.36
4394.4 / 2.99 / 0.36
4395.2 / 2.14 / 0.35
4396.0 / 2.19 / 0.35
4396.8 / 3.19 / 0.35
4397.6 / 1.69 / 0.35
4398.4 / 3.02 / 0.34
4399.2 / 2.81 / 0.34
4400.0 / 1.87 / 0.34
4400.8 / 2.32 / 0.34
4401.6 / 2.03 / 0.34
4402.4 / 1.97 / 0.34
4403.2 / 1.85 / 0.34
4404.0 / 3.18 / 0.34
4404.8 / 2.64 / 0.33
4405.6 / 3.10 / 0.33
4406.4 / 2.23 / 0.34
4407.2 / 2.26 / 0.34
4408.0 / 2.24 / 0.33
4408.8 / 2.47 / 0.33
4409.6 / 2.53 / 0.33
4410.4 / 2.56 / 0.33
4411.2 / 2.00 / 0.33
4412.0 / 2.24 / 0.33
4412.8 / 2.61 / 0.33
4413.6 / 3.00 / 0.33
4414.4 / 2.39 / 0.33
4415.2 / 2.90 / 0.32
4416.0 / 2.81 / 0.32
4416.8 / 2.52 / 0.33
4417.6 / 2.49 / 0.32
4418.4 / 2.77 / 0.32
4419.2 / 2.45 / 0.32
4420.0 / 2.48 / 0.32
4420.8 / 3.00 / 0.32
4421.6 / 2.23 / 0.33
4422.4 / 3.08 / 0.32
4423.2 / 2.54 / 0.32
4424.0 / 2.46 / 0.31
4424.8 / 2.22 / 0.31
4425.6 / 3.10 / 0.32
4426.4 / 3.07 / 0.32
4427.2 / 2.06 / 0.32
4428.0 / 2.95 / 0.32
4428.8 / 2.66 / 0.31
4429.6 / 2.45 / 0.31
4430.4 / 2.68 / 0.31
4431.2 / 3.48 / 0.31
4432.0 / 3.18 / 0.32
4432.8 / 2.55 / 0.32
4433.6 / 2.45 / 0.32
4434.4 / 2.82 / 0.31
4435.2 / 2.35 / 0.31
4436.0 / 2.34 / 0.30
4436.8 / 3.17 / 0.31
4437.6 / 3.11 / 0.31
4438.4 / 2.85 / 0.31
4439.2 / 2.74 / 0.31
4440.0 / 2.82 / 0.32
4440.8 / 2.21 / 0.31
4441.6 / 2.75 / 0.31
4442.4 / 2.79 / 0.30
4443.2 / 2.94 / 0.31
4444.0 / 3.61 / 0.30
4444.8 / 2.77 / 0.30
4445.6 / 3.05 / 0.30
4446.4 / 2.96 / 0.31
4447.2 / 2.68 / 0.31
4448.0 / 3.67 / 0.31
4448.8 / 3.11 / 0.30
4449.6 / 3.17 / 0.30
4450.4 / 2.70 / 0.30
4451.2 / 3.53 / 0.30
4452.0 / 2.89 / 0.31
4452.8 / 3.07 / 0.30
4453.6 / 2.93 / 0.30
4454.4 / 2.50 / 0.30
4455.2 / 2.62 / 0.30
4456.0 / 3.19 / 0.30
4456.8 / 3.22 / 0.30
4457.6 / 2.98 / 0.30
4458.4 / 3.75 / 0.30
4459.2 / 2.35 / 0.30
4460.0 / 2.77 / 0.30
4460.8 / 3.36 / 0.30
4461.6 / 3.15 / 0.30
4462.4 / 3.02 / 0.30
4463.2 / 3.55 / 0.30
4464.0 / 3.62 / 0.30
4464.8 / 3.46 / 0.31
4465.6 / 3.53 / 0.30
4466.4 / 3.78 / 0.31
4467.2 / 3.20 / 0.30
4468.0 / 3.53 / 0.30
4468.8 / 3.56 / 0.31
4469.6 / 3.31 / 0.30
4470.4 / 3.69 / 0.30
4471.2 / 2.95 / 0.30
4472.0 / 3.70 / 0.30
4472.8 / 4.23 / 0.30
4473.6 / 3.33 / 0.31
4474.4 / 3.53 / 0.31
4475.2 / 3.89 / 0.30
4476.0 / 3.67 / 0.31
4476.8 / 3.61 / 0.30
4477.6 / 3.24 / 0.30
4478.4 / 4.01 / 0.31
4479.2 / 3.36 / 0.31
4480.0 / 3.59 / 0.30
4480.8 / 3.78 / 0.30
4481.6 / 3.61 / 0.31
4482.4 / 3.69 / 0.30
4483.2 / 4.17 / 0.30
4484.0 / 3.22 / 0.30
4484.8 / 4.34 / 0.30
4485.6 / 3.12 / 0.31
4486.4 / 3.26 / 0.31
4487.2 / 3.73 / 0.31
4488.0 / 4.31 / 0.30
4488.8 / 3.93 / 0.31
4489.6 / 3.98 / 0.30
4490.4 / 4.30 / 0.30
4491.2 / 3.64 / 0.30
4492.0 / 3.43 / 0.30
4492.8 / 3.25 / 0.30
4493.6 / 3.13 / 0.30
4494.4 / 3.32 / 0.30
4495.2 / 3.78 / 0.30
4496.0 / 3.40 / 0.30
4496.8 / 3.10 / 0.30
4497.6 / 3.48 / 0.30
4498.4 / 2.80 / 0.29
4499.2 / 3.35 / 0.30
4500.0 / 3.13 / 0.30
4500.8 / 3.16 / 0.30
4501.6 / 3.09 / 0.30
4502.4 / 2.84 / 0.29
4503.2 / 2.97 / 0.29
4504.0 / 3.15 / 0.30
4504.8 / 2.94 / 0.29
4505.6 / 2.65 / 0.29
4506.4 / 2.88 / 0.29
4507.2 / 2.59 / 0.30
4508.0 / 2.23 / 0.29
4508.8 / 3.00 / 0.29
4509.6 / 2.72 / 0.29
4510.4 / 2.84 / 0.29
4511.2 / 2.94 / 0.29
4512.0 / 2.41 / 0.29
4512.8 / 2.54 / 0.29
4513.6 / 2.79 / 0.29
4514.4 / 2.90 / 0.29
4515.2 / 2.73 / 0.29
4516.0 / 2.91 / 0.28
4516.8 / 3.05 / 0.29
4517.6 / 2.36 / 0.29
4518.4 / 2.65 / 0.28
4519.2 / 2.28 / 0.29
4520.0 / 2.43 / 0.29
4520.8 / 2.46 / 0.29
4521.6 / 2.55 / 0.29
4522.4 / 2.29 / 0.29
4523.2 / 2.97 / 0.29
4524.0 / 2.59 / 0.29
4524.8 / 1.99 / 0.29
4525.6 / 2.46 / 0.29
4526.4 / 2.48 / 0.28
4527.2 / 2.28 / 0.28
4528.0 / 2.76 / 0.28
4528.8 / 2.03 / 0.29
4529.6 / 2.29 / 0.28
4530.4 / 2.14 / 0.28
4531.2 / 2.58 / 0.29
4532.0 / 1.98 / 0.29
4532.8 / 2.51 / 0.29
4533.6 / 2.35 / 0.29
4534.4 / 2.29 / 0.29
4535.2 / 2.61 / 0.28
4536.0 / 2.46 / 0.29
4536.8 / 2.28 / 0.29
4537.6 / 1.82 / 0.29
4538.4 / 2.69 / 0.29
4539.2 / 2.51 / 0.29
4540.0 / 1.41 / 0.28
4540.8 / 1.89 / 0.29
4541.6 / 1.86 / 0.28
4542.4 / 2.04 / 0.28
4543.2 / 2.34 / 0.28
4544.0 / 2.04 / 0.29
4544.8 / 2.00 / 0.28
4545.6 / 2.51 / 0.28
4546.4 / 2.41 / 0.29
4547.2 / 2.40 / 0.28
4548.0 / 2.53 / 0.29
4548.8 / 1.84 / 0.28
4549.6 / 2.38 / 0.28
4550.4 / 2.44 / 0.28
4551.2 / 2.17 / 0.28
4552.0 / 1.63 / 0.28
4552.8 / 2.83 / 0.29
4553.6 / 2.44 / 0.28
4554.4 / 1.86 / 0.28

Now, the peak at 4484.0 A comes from C IV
